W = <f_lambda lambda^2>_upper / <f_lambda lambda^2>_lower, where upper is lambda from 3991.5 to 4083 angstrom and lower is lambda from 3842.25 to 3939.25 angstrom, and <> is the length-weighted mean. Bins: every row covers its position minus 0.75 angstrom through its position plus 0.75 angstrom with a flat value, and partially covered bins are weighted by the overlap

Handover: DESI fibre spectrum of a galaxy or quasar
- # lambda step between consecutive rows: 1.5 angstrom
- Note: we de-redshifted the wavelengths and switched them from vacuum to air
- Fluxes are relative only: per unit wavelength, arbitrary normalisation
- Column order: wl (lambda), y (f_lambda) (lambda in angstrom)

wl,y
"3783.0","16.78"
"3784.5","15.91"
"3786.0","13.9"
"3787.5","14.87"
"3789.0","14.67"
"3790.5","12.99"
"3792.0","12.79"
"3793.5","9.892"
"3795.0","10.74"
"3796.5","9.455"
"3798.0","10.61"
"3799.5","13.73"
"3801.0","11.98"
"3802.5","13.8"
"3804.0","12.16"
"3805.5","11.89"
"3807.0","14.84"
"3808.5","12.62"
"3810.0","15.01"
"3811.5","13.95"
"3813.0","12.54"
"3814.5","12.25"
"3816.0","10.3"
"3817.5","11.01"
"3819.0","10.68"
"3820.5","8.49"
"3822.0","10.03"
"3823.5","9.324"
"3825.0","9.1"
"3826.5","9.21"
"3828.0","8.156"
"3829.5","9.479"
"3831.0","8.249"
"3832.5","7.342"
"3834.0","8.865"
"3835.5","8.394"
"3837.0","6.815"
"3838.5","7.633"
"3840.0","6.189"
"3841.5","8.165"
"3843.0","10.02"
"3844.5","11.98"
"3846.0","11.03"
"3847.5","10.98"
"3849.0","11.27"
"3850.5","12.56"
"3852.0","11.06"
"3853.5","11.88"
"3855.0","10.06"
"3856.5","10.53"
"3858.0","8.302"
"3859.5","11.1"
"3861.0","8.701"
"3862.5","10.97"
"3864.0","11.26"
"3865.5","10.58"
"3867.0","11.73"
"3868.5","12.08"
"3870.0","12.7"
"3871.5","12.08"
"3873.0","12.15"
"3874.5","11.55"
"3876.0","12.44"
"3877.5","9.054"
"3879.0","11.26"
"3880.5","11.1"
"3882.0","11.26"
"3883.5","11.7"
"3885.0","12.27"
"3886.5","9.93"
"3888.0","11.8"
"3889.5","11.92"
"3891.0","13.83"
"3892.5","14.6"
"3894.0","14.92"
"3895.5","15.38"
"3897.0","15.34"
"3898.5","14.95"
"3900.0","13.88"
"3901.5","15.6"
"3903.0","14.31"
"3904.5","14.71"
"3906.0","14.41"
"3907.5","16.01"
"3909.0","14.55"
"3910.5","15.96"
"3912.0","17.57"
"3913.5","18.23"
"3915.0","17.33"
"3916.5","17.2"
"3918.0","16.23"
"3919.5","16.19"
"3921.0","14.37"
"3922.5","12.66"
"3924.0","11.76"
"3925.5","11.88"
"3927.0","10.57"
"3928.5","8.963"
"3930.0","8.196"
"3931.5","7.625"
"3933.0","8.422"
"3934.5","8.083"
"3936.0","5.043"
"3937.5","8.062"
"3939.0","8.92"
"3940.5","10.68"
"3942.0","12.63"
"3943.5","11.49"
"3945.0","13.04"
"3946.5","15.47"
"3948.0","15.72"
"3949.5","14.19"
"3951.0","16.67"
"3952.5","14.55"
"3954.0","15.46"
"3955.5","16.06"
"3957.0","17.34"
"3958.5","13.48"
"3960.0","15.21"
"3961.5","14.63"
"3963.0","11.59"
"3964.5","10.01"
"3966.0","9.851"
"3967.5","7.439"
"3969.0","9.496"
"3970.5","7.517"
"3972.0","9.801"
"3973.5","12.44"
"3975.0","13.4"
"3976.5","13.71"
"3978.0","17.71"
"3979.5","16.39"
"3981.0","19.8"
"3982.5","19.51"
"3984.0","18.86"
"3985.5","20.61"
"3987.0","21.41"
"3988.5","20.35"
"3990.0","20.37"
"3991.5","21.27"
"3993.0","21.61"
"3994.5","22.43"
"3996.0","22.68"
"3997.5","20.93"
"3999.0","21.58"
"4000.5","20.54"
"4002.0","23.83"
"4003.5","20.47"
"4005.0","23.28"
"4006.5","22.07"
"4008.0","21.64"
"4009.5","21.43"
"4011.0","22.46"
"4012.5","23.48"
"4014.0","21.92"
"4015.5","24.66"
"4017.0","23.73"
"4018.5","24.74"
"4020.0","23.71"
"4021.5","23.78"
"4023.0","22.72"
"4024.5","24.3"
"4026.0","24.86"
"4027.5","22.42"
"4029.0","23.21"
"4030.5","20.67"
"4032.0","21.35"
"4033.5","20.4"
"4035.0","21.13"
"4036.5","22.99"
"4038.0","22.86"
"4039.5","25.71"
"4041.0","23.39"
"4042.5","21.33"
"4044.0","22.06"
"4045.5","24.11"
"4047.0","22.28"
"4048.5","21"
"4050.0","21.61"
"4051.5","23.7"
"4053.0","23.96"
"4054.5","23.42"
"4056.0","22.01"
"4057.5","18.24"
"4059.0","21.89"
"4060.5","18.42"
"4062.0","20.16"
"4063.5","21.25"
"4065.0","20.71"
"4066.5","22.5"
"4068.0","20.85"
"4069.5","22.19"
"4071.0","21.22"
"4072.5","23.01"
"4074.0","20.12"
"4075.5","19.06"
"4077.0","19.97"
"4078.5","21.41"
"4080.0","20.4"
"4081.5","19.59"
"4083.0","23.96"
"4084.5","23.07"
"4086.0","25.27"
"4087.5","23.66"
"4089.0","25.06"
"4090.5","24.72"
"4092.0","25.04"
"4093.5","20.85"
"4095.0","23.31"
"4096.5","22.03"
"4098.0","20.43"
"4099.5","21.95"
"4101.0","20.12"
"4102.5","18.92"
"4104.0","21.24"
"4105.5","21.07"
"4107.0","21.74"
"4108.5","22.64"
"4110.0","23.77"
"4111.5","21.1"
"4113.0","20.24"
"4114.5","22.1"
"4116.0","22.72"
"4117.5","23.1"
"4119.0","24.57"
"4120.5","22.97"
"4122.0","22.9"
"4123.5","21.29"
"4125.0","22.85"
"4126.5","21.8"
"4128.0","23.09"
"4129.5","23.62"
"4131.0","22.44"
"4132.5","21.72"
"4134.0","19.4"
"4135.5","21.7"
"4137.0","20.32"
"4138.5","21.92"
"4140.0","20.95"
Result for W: 1.94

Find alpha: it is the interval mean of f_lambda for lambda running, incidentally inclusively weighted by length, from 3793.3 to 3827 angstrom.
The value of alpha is 11.5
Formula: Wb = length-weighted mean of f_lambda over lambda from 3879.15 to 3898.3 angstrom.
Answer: 12.8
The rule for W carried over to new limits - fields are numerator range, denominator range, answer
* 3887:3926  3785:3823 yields 1.28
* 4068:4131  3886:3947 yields 1.87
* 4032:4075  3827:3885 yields 2.34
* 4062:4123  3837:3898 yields 2.18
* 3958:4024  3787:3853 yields 1.89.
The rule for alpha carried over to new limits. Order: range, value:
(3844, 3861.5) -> 10.8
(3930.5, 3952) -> 11.2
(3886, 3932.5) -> 13.9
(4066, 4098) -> 22.2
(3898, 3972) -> 12.9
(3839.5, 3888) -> 10.9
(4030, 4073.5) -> 21.9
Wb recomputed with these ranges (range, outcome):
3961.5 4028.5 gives 19.2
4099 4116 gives 21.4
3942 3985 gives 14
